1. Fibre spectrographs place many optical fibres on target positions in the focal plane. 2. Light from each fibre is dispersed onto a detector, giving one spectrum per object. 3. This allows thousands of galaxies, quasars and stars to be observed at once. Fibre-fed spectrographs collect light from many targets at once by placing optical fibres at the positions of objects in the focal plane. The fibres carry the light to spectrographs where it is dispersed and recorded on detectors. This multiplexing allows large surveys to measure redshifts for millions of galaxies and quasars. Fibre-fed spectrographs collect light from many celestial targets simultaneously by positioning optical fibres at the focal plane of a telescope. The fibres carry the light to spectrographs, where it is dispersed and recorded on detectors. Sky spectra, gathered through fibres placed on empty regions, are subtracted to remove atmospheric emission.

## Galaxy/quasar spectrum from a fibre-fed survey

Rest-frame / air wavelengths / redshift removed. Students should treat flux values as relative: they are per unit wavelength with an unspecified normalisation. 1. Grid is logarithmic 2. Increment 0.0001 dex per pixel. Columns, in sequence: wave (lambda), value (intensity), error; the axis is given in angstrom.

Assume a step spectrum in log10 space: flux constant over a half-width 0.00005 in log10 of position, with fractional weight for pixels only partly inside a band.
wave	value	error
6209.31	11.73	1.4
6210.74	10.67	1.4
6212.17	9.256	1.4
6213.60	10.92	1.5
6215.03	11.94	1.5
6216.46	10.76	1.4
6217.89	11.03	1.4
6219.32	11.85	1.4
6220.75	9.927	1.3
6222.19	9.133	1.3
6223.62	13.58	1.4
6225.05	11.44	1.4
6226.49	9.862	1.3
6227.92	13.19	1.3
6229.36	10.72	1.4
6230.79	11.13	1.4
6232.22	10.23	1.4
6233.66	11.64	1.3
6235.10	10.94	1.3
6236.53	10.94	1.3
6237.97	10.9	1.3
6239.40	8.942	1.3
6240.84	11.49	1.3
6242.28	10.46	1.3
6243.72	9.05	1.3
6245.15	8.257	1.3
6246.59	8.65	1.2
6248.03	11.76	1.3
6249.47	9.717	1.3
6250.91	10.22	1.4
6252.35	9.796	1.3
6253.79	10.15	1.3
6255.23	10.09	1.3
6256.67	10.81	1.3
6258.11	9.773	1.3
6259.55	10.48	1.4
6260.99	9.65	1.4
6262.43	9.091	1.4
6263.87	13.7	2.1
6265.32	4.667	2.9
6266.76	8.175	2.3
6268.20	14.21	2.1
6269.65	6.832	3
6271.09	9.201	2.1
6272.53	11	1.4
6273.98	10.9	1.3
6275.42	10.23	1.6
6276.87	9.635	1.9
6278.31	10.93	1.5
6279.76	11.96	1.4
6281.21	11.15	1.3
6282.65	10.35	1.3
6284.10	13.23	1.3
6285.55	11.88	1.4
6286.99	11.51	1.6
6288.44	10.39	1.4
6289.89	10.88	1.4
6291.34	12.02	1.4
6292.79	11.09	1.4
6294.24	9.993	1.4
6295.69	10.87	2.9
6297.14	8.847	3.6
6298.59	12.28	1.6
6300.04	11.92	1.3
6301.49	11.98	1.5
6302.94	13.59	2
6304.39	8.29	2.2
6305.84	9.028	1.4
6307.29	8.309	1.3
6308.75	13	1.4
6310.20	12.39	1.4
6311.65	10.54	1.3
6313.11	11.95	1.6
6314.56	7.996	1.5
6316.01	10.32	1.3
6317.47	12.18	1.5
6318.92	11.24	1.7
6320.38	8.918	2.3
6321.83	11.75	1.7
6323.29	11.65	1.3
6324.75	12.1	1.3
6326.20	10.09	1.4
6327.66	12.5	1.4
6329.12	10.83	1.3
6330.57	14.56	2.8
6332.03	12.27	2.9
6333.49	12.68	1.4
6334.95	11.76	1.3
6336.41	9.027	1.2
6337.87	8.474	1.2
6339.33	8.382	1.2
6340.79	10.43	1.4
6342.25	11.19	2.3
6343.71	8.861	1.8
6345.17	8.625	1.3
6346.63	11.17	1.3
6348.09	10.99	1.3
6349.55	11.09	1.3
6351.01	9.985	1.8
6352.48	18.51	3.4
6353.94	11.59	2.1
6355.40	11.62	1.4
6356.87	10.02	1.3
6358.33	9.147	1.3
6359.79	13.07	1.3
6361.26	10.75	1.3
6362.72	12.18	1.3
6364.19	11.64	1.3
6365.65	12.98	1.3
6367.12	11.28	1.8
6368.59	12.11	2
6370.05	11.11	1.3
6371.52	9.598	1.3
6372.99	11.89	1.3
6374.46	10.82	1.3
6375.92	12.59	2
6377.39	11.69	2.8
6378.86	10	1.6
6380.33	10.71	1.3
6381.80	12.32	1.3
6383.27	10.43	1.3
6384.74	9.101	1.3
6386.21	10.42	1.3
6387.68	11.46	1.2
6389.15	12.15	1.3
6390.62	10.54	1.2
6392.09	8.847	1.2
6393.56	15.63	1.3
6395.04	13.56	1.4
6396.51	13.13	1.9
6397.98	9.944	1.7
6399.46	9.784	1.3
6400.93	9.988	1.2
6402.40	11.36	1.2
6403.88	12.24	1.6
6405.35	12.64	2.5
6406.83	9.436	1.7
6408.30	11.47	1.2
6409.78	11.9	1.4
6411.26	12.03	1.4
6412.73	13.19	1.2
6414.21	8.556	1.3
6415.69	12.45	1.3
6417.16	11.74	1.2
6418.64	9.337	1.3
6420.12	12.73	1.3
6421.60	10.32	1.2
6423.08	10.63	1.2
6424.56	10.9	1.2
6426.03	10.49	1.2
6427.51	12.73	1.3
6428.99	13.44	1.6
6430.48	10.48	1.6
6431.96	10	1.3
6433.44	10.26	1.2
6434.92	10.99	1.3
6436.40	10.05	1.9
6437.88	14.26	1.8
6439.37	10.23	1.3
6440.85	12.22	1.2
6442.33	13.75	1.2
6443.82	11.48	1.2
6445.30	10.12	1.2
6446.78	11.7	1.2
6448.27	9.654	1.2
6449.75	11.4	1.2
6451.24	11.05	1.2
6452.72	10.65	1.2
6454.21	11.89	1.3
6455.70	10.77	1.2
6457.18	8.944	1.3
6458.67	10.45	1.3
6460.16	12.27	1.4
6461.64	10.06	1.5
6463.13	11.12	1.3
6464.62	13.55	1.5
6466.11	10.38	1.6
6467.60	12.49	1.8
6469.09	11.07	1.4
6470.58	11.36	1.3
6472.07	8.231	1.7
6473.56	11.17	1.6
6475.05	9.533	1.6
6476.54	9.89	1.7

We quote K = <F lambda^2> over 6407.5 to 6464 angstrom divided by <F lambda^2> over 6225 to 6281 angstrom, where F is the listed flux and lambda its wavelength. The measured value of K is 1.2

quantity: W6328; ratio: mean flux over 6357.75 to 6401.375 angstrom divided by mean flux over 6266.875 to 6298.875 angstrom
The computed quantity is 1.05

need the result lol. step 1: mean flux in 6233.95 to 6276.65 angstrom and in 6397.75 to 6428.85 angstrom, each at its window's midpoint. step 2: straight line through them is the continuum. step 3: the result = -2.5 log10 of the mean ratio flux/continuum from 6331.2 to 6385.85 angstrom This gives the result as -0.03 mag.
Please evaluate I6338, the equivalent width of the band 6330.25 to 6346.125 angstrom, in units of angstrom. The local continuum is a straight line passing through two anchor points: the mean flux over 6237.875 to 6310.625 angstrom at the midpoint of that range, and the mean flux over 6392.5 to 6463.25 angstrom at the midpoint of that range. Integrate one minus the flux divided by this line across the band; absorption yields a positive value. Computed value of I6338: 0.49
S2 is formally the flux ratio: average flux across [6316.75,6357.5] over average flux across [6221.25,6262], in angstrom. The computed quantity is 1.07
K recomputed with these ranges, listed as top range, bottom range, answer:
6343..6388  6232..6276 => 1.16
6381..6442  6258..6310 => 1.11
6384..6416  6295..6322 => 1.08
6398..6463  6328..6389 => 1.02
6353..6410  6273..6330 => 1.06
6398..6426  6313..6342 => 1.04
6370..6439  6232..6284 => 1.16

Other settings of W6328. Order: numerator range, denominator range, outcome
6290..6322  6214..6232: 0.97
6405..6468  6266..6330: 1.03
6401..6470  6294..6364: 1.02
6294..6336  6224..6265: 1.07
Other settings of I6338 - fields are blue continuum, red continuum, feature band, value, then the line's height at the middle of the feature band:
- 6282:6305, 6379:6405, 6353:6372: -0.29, 11.2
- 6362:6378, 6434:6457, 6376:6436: 1.19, 11.5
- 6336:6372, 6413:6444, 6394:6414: -0.66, 11.2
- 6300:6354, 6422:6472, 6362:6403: -0.81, 11.1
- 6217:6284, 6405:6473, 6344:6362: -0.81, 10.8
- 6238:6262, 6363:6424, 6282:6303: -1.92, 10.4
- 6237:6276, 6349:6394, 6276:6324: -2.14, 10.5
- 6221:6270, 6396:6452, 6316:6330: -0.68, 10.7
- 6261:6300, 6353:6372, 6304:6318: 0.60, 10.9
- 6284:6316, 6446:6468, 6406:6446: -0.96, 11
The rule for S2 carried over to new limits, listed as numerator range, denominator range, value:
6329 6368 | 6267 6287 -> 1.04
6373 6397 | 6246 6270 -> 1.16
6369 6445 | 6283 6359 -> 1.03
